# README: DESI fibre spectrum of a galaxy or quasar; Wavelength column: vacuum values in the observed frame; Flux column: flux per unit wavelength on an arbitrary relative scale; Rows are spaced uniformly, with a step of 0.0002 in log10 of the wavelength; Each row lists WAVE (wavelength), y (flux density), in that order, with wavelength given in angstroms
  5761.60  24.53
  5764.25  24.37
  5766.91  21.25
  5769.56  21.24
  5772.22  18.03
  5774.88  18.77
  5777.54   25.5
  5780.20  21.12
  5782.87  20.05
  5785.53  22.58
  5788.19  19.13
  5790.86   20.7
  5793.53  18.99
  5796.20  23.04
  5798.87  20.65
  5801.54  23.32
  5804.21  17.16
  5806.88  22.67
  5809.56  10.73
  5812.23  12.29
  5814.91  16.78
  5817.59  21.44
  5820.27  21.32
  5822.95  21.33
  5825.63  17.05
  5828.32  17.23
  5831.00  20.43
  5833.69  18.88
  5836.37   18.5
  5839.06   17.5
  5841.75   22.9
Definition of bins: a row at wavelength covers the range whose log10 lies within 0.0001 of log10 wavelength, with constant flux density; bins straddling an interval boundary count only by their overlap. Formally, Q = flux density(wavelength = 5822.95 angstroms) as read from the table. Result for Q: 21.33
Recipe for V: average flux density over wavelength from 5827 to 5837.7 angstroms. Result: 18.8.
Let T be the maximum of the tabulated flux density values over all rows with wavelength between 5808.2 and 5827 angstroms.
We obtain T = 21.44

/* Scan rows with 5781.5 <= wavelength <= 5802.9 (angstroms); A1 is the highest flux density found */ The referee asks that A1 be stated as 23.32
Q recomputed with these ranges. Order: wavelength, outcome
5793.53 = 18.99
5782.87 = 20.05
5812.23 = 12.29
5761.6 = 24.53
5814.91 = 16.78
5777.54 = 25.5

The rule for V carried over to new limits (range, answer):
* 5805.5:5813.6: 15.2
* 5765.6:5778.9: 21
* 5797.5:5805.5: 20.4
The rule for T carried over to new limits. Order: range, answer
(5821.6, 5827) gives 21.33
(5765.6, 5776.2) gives 21.25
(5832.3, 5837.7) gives 18.88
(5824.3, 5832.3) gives 20.43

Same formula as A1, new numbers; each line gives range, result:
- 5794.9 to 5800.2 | 23.04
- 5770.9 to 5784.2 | 25.5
